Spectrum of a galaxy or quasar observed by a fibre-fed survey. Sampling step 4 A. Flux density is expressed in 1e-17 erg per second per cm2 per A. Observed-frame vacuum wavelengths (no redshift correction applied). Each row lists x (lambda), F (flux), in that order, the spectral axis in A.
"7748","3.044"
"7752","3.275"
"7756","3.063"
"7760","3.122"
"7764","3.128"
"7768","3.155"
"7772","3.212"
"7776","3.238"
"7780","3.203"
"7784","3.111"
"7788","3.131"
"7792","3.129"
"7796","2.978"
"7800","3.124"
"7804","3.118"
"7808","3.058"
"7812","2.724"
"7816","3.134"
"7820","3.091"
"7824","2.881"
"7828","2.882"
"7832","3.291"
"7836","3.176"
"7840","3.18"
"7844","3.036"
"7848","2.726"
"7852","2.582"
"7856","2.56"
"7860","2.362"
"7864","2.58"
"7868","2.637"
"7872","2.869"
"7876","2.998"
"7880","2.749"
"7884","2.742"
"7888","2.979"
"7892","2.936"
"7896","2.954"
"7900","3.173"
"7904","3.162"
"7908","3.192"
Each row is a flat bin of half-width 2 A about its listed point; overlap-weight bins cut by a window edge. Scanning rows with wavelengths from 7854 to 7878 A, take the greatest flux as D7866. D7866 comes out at 2.998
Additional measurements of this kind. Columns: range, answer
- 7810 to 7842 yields 3.291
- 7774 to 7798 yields 3.238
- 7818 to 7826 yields 3.091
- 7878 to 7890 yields 2.979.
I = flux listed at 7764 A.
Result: 3.128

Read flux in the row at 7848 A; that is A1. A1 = 2.726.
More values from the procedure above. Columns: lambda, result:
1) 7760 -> 3.122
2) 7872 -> 2.869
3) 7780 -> 3.203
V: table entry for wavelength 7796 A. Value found 2.978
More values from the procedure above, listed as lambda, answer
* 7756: 3.063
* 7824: 2.881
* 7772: 3.212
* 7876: 2.998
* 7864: 2.58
